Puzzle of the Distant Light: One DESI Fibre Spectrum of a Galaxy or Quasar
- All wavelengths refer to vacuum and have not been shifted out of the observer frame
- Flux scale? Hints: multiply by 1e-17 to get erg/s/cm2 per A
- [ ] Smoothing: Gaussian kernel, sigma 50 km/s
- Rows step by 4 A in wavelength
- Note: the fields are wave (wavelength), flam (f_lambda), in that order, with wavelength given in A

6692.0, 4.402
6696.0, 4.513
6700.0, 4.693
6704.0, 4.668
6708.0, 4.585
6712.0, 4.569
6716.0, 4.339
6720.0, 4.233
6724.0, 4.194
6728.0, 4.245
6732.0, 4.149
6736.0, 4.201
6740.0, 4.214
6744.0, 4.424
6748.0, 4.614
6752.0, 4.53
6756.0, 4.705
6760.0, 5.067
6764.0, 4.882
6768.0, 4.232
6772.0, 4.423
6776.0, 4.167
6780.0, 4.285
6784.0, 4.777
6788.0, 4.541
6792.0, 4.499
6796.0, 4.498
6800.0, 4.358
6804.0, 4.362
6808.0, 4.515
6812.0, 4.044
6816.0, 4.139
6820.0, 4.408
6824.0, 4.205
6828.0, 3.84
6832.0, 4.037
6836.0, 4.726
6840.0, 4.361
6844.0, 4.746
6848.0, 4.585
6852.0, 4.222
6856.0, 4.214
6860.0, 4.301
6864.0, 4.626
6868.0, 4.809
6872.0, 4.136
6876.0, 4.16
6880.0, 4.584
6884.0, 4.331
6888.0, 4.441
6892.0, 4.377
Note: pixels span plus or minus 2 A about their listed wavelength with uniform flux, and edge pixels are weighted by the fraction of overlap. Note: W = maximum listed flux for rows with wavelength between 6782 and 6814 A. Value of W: 4.777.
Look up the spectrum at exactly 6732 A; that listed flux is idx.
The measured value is 4.149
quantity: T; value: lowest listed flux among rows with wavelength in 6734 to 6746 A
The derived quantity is 4.201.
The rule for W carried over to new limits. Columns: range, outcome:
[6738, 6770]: 5.067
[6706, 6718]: 4.585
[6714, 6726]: 4.339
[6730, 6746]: 4.424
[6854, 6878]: 4.809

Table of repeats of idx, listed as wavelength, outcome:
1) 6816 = 4.139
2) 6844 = 4.746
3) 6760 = 5.067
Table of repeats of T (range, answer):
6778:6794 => 4.285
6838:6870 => 4.214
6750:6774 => 4.232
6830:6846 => 4.037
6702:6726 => 4.194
